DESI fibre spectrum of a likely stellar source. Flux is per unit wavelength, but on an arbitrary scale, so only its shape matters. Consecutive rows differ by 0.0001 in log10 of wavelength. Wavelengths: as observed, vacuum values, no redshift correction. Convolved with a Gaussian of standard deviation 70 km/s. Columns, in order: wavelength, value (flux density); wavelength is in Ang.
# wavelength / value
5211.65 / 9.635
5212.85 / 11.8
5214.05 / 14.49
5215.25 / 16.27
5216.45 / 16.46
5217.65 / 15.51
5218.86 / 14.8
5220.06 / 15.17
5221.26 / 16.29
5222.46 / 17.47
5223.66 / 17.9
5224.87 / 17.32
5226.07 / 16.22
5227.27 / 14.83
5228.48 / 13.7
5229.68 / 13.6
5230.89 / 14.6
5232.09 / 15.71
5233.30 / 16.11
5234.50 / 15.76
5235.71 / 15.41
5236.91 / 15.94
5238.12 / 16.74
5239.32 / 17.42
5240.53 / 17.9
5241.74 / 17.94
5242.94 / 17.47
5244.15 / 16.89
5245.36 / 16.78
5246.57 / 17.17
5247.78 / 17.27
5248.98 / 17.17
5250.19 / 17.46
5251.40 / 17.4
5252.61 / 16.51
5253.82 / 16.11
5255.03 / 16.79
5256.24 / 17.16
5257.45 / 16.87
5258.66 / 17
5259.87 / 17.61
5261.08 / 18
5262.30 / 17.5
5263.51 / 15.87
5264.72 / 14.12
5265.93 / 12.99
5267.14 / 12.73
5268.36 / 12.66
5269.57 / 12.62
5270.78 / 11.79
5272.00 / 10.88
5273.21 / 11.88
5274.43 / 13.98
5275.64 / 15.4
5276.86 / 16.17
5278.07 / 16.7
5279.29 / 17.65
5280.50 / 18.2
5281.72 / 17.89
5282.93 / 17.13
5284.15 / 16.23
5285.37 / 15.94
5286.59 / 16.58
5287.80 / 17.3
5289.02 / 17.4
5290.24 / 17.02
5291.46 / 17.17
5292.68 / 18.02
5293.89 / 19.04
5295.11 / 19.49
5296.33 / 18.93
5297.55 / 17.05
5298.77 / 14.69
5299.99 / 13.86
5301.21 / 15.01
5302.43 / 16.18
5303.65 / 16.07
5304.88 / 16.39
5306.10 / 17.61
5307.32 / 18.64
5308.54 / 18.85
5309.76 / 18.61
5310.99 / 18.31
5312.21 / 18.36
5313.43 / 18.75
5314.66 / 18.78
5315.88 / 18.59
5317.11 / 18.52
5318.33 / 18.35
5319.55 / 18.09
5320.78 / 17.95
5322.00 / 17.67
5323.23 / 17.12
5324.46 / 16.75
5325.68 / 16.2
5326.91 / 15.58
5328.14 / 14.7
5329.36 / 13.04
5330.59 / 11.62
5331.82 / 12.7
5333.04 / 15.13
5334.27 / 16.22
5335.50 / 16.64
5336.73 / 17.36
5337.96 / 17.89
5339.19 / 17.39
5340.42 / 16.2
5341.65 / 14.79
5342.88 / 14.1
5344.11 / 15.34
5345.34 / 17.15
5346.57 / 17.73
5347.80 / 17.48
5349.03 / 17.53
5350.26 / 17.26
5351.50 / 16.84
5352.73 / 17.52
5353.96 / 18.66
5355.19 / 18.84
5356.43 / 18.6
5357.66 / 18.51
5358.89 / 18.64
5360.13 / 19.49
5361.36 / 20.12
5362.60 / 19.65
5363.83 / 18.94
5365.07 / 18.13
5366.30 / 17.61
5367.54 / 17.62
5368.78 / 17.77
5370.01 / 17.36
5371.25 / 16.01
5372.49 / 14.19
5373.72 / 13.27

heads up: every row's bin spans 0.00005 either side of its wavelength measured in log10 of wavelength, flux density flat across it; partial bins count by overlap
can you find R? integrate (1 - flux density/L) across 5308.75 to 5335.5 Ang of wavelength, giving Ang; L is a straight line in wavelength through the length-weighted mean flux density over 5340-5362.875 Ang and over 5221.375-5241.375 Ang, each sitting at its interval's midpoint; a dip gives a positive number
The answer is 0.7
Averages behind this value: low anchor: 16.1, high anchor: 17.6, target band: 16.7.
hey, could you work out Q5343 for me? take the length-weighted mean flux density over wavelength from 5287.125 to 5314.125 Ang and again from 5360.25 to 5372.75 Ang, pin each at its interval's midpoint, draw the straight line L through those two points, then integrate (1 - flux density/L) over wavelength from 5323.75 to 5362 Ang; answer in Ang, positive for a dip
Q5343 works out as 2.33 Ang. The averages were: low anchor 17.4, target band 16.7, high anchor 17.9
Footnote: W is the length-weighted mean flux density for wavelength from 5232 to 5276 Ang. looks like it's 15.8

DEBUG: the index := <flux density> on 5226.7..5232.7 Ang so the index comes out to 14.5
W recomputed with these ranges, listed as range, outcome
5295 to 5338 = 16.8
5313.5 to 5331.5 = 16.6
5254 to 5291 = 15.7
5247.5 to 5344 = 16.4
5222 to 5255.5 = 16.5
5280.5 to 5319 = 17.5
